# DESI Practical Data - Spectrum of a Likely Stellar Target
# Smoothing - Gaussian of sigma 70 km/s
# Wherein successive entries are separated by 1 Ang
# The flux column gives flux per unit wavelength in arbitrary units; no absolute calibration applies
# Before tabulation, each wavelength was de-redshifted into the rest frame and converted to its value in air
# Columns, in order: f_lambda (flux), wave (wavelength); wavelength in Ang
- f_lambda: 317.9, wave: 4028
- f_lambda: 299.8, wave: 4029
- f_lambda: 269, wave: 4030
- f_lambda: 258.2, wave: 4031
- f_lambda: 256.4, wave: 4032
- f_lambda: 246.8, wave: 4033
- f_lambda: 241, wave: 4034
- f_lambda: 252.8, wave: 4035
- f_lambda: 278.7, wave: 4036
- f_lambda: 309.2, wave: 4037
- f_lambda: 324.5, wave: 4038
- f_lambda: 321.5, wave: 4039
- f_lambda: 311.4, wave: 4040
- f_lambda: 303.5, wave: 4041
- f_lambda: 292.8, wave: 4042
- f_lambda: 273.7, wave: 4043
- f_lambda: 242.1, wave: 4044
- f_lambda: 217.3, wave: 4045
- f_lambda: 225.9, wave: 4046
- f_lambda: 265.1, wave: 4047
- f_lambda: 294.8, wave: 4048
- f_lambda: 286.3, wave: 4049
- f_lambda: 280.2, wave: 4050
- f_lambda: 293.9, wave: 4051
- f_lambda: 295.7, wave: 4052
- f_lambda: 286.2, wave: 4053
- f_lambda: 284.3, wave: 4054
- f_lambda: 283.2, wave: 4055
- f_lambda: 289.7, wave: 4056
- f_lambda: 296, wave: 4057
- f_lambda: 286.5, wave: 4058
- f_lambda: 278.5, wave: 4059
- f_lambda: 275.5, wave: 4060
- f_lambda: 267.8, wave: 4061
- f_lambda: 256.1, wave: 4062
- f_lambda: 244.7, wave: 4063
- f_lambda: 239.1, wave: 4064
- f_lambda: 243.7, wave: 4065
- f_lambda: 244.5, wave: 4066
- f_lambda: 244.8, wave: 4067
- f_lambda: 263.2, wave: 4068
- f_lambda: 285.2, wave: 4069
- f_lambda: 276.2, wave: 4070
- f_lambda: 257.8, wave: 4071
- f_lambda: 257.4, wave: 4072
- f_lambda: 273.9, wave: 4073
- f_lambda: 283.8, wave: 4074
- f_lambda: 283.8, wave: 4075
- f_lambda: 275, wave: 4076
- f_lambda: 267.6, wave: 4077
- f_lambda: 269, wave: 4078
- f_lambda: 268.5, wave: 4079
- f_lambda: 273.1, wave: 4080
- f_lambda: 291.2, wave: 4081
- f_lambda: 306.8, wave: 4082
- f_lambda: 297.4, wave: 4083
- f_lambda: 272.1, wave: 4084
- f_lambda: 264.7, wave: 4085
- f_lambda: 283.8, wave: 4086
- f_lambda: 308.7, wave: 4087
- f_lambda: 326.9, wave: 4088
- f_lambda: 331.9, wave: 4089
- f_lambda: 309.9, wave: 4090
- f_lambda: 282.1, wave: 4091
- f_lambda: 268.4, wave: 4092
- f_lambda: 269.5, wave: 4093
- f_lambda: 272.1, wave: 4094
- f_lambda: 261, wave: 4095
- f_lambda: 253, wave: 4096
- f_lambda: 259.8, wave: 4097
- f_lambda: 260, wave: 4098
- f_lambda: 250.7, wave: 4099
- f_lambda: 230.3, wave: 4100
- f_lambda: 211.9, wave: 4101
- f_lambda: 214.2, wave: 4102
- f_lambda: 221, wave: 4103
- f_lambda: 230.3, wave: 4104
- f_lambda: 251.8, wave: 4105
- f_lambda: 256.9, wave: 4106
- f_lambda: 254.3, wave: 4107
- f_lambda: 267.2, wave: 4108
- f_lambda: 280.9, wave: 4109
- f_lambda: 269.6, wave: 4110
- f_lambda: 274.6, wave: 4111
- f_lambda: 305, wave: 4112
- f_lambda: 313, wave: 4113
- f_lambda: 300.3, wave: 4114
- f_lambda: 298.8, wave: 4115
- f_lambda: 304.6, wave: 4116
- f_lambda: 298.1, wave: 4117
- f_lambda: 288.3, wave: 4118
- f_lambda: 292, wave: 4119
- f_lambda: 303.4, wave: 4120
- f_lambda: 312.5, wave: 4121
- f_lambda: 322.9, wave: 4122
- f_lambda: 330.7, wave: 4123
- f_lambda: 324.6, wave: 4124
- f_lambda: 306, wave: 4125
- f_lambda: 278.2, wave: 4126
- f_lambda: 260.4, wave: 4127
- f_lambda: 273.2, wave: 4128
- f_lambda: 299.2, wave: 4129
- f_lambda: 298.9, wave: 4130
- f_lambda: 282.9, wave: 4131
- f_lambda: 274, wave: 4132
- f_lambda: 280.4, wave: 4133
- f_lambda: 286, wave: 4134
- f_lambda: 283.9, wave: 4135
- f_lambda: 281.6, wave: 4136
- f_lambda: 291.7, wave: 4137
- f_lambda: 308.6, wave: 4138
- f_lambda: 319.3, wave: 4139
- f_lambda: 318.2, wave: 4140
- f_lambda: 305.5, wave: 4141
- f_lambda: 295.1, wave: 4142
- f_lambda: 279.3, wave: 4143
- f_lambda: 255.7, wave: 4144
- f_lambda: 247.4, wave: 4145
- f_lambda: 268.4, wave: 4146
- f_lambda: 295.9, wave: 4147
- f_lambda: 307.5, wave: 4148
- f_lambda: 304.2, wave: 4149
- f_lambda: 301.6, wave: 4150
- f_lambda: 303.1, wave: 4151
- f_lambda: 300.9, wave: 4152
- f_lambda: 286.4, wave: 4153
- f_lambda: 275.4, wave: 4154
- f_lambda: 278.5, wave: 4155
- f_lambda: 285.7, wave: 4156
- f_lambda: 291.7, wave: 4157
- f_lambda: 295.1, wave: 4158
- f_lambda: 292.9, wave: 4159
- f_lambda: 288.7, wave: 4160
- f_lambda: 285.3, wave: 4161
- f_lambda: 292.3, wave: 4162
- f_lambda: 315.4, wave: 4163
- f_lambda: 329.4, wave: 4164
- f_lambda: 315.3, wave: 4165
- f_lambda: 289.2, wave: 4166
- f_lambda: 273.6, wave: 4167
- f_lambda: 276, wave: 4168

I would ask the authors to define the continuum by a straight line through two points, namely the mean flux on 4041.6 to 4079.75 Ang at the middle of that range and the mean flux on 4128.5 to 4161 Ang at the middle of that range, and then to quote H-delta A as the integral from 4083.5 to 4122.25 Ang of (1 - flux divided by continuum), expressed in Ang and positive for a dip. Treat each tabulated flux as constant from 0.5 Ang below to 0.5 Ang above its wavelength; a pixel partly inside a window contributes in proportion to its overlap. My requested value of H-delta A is 0.54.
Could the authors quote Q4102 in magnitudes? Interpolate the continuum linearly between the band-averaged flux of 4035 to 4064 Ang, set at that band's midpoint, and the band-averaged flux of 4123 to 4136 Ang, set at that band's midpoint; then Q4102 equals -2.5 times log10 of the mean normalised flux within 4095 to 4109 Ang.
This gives 0.17 mag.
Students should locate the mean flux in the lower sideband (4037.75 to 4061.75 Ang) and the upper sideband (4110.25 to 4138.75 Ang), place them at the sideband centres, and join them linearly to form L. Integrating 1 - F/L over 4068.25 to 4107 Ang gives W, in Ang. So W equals 2.5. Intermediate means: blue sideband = 282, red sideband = 295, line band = 270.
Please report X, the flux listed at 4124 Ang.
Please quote 324.6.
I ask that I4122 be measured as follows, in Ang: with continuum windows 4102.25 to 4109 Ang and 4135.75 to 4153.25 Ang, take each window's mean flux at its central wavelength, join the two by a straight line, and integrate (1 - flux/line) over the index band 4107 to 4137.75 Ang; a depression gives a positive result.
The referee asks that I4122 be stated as -2.9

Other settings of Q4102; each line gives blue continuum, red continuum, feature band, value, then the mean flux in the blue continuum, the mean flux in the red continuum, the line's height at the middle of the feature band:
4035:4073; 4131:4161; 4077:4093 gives -0.04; 275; 290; 280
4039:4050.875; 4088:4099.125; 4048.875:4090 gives -0.01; 275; 278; 276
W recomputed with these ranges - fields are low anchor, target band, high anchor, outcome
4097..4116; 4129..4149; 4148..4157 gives -0.39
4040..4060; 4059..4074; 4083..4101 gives 0.90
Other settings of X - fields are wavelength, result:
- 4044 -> 242.1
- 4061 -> 267.8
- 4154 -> 275.4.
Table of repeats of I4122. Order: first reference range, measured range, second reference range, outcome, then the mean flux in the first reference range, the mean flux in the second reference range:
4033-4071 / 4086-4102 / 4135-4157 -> 0.6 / 274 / 291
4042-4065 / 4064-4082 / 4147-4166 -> 0.5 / 271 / 297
